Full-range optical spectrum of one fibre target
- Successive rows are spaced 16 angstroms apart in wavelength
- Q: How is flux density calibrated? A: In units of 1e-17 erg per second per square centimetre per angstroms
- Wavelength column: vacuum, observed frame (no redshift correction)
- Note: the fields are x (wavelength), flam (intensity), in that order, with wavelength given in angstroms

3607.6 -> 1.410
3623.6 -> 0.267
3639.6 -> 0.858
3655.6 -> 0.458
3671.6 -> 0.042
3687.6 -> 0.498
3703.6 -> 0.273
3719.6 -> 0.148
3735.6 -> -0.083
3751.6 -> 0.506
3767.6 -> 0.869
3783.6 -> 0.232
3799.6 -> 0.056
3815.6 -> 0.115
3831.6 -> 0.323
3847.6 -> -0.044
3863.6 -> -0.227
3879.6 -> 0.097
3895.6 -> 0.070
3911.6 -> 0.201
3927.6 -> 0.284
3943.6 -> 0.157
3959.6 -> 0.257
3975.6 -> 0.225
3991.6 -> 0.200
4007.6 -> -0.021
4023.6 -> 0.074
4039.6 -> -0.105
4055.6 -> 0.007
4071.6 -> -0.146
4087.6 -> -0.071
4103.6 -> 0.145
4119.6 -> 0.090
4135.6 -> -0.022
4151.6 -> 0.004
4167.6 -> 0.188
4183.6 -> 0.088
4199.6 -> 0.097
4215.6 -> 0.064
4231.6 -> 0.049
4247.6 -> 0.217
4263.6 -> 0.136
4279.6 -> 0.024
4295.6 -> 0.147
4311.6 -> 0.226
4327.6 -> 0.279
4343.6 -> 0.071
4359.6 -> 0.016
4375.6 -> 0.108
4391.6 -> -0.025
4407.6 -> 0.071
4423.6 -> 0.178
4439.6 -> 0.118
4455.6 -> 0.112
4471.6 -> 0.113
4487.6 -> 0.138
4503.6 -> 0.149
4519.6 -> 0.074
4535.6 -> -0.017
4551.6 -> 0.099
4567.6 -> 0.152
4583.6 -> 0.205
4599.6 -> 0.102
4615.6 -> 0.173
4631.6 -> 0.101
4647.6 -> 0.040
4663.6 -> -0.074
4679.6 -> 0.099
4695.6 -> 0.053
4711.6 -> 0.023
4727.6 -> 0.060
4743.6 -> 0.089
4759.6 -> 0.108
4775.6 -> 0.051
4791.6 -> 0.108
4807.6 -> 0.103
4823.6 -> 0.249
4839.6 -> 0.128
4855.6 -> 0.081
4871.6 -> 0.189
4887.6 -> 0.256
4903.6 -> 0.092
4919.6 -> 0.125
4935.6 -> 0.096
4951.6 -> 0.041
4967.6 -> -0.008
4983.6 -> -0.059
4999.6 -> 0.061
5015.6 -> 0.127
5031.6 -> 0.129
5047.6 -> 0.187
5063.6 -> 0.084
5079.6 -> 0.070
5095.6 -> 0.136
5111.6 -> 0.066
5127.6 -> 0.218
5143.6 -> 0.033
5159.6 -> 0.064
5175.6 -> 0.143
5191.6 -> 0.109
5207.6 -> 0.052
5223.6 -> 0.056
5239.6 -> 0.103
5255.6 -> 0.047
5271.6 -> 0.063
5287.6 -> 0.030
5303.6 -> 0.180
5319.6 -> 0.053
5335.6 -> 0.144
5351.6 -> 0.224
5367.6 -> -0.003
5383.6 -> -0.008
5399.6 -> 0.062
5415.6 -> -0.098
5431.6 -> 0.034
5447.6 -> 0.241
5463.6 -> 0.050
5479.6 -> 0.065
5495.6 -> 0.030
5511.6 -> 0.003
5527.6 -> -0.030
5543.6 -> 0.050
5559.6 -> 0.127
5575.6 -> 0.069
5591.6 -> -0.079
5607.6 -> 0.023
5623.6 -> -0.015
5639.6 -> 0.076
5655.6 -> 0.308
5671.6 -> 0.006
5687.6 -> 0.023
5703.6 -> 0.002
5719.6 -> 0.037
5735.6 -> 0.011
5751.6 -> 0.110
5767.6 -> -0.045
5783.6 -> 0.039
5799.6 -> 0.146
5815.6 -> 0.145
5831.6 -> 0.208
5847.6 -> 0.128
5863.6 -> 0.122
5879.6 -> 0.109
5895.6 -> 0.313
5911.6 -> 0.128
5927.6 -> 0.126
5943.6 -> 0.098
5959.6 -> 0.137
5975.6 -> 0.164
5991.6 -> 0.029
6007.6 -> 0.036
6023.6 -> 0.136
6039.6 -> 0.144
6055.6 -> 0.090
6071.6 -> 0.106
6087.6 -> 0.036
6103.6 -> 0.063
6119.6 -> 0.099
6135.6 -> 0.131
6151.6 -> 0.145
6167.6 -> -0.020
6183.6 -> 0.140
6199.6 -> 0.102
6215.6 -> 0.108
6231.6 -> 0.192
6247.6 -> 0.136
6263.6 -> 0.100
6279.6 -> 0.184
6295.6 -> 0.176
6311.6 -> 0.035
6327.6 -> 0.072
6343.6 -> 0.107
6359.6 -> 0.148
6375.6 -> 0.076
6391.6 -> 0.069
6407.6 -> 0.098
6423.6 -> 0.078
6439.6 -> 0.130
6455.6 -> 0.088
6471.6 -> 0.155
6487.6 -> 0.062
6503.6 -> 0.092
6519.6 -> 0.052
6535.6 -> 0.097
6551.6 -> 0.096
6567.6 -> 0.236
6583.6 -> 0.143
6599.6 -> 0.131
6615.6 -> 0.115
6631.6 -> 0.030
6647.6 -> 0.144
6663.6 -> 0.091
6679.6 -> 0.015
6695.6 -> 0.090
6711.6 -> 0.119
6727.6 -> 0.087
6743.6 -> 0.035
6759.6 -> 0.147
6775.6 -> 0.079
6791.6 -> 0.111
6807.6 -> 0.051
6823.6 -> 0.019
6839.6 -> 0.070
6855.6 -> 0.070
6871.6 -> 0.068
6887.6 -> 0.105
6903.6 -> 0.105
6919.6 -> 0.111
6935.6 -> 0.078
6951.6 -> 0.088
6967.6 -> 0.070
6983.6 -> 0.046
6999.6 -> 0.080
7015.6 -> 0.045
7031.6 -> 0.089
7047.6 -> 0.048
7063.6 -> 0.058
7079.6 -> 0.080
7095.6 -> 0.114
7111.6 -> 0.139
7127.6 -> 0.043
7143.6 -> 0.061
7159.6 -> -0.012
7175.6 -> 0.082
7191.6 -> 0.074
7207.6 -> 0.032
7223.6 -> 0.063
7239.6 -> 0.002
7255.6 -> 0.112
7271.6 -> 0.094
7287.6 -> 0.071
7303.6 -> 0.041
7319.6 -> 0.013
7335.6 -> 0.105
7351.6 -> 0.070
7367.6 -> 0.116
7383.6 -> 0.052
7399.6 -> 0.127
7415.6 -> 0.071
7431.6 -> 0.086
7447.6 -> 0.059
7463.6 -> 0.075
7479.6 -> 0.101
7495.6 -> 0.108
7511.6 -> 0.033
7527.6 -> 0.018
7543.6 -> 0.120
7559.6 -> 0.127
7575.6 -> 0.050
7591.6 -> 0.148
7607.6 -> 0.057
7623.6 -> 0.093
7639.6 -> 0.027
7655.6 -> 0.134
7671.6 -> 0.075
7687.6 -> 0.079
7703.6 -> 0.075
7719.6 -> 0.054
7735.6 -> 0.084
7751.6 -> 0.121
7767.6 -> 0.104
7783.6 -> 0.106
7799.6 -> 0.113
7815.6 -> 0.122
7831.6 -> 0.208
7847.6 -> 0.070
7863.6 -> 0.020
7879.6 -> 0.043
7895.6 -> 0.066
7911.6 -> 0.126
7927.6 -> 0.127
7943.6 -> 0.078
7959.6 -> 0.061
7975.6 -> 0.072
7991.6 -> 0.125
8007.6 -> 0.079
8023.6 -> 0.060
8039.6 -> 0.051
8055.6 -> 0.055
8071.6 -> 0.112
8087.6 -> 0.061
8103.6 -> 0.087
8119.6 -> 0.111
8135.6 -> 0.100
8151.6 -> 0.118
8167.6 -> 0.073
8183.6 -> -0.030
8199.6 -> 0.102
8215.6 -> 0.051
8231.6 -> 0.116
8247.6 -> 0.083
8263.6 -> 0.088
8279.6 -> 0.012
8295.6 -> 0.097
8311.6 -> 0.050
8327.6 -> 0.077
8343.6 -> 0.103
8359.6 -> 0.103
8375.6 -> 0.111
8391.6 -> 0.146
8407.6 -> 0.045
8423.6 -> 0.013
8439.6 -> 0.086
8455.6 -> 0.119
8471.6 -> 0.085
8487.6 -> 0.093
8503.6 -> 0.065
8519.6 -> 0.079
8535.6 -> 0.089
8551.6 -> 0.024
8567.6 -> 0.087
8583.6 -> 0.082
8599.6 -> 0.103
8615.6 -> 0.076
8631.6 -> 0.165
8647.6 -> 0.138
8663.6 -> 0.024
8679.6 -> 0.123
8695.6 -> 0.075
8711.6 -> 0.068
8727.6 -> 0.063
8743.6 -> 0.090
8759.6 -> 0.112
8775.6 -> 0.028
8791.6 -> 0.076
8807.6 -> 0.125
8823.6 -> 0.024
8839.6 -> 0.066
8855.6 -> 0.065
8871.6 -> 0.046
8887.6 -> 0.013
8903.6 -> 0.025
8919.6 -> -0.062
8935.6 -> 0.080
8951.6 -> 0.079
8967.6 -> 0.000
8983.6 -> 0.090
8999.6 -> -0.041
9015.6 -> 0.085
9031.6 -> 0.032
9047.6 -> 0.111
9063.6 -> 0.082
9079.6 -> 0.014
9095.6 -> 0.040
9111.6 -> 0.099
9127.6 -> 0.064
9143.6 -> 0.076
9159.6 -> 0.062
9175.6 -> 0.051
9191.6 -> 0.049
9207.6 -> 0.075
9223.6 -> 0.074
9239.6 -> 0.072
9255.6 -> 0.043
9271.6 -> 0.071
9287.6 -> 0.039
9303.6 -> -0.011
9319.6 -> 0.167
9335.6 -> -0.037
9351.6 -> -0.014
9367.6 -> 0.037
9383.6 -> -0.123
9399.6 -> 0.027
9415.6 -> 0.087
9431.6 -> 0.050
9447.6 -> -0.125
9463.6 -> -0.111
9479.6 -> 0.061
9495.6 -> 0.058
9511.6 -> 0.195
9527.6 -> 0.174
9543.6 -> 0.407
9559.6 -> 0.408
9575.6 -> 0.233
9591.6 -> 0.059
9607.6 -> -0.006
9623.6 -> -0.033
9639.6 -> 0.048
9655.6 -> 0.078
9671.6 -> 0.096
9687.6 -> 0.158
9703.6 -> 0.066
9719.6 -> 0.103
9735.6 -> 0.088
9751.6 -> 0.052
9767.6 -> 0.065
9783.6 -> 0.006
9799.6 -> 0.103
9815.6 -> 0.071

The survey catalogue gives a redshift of 1.56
